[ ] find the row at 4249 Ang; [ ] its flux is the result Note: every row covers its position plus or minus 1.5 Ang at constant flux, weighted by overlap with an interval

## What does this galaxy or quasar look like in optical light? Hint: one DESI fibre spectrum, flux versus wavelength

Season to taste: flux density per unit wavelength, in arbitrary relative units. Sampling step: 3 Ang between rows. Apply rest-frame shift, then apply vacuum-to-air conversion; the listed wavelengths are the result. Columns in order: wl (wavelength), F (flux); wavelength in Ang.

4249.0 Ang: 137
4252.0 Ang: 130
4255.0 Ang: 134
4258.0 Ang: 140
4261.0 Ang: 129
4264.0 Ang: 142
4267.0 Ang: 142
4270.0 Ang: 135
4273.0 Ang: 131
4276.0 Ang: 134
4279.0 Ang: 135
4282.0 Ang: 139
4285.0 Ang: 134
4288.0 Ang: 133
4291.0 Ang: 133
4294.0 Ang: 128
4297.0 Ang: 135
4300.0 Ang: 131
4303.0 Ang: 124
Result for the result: 137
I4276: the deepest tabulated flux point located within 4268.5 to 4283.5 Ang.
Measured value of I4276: 131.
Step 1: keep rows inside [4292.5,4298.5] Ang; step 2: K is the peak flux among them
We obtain 135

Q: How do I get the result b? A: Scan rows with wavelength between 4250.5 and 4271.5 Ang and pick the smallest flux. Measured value 129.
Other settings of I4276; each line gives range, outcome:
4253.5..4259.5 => 134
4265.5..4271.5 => 135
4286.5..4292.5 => 133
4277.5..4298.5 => 128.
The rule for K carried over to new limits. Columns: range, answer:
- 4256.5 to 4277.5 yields 142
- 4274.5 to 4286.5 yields 139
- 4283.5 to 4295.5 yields 134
